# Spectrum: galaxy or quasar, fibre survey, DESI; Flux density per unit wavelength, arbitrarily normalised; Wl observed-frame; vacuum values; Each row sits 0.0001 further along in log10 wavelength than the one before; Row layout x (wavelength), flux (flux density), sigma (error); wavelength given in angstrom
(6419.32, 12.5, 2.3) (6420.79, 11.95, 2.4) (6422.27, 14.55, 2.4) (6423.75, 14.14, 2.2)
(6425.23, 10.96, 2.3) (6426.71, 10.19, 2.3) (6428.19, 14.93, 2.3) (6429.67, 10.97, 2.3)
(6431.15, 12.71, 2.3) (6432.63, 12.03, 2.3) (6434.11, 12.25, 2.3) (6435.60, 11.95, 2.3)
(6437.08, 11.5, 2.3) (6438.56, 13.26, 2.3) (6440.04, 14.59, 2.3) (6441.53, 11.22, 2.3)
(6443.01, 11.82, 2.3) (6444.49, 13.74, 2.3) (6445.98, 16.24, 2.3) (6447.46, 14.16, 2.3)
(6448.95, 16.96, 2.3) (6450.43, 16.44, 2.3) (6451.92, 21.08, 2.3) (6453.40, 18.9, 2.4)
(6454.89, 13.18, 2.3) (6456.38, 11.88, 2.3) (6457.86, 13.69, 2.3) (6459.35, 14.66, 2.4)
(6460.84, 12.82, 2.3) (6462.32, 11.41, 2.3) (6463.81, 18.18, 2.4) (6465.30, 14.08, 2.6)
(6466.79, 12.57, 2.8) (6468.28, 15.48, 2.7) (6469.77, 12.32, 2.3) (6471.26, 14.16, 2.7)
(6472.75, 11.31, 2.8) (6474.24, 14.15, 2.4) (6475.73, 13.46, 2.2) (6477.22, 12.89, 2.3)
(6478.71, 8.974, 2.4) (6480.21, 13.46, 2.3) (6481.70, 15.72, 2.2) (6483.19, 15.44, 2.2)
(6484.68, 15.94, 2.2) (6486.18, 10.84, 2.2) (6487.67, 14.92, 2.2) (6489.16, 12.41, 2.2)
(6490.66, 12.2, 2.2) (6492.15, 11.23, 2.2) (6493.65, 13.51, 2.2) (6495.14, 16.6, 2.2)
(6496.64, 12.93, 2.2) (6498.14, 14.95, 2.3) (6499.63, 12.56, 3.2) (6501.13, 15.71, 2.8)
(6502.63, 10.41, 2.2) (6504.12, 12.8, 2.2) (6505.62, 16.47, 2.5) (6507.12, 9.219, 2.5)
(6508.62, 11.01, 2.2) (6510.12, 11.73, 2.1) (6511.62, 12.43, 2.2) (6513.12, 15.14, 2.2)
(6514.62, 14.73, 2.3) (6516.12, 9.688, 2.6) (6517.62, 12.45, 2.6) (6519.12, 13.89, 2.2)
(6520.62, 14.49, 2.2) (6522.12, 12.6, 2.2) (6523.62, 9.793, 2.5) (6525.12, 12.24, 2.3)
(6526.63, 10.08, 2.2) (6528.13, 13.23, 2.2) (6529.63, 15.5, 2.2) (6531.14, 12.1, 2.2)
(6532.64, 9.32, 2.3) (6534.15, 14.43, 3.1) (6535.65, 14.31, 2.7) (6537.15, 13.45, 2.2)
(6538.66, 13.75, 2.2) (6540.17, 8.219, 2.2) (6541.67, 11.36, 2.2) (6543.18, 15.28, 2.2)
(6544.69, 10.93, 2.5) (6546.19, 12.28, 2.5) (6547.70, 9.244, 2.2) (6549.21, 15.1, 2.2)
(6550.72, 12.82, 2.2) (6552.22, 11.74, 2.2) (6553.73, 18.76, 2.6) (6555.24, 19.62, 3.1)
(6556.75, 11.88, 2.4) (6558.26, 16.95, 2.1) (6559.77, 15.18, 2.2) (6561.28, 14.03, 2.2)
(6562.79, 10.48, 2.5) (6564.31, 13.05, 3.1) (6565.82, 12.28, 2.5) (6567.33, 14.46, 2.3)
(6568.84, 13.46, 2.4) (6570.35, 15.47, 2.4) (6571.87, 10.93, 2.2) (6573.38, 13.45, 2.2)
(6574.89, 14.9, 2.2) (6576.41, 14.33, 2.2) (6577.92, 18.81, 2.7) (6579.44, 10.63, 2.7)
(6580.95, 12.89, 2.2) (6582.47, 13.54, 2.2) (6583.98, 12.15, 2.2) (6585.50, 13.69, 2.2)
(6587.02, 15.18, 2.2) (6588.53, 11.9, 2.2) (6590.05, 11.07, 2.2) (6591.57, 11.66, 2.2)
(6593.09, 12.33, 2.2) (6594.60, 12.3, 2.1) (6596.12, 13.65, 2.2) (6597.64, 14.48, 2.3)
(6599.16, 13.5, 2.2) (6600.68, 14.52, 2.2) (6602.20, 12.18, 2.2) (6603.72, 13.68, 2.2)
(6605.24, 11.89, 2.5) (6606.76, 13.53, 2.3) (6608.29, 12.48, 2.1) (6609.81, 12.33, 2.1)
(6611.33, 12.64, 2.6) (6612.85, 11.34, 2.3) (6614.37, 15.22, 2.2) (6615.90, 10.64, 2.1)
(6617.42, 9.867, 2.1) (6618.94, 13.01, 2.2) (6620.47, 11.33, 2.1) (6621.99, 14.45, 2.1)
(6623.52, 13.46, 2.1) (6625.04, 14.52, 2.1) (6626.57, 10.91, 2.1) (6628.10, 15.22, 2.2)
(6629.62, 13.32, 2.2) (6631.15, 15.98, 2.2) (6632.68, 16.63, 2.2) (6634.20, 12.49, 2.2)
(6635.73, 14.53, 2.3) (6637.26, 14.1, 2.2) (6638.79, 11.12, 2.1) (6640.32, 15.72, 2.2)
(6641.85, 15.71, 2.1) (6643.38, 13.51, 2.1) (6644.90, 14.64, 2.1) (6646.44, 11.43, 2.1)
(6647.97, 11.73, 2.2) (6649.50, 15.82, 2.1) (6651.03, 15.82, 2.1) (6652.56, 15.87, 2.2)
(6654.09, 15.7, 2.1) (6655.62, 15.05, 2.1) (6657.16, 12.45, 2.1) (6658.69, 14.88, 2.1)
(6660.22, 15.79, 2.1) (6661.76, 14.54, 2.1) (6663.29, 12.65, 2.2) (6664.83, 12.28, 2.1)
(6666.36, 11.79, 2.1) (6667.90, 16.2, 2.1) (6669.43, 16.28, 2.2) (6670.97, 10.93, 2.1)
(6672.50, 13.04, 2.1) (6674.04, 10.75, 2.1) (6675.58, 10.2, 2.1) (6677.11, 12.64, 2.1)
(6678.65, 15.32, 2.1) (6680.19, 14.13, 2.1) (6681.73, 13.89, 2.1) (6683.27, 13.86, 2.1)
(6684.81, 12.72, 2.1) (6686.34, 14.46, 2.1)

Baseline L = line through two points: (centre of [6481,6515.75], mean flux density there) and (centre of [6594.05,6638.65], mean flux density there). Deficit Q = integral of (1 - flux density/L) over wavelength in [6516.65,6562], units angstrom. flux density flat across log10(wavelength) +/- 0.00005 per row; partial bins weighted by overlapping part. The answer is 0.6 angstrom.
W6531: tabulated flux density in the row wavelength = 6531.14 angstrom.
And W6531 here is 12.1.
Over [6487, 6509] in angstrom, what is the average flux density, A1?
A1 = 13.2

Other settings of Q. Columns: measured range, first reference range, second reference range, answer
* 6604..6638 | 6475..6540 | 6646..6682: 0.9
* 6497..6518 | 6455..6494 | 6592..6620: 0.6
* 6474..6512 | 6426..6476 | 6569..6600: 1.4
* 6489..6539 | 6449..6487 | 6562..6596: 3.2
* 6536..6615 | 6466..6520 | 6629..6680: 1.5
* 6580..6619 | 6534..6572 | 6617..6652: 2.6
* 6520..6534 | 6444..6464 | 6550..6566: 2.3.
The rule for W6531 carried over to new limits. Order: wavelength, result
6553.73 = 18.76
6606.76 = 13.53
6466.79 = 12.57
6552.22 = 11.74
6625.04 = 14.52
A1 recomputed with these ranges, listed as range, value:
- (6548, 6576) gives 14.1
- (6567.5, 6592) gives 13.4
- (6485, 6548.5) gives 12.7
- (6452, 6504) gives 13.7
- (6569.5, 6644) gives 13.3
